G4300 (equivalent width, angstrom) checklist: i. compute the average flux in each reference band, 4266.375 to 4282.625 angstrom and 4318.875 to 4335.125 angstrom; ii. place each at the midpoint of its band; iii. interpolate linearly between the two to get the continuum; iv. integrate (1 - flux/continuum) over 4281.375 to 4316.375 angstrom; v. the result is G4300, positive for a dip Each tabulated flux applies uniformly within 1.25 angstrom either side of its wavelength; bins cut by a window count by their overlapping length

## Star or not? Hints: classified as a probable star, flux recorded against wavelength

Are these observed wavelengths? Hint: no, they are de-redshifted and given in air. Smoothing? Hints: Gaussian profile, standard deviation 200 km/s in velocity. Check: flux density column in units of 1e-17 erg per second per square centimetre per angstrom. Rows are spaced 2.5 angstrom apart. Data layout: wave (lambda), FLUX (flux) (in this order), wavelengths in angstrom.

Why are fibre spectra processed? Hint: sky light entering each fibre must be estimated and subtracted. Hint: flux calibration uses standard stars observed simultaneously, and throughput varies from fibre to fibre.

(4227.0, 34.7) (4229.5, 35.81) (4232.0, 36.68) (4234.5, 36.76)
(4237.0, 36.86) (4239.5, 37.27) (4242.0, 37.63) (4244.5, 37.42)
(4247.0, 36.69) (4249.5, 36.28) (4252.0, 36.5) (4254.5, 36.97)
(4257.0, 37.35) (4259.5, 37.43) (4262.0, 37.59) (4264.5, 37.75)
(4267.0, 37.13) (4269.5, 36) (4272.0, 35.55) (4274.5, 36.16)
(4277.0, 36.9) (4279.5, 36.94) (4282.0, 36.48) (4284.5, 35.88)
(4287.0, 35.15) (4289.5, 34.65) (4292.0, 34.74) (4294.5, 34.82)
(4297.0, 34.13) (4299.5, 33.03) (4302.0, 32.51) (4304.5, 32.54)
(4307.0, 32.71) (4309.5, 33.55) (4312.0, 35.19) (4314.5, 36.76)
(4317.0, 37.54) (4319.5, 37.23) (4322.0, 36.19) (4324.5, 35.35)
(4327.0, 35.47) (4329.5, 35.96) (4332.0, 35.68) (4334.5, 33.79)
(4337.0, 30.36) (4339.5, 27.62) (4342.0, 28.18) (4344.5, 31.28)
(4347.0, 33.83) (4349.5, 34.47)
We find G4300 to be 1.6 angstrom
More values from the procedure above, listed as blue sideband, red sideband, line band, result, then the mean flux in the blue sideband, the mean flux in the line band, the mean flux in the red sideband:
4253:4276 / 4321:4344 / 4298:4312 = 0.6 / 36.9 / 33.1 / 33.1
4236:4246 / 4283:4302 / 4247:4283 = -0.8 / 37.3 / 36.8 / 34.5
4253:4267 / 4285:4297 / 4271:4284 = -0.2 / 37.4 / 36.4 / 34.8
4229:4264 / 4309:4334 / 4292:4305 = 1.0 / 37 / 33.6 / 35.9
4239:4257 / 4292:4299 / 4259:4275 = -0.4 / 37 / 36.8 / 34.4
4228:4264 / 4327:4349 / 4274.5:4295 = -0.4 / 36.9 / 35.8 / 32.4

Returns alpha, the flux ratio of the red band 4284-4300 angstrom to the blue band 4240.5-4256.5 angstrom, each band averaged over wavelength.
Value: 0.94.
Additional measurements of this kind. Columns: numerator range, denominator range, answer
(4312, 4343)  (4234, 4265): 0.92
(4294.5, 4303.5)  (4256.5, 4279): 0.91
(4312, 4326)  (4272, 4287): 1.01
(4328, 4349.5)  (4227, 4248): 0.88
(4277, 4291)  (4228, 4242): 0.98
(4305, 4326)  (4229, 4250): 0.96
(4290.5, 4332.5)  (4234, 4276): 0.95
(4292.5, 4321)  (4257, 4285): 0.94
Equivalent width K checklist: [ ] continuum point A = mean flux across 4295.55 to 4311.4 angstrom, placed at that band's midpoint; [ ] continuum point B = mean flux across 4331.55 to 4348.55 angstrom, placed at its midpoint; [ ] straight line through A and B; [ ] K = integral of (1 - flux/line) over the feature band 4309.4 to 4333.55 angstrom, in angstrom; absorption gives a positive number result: -2.7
